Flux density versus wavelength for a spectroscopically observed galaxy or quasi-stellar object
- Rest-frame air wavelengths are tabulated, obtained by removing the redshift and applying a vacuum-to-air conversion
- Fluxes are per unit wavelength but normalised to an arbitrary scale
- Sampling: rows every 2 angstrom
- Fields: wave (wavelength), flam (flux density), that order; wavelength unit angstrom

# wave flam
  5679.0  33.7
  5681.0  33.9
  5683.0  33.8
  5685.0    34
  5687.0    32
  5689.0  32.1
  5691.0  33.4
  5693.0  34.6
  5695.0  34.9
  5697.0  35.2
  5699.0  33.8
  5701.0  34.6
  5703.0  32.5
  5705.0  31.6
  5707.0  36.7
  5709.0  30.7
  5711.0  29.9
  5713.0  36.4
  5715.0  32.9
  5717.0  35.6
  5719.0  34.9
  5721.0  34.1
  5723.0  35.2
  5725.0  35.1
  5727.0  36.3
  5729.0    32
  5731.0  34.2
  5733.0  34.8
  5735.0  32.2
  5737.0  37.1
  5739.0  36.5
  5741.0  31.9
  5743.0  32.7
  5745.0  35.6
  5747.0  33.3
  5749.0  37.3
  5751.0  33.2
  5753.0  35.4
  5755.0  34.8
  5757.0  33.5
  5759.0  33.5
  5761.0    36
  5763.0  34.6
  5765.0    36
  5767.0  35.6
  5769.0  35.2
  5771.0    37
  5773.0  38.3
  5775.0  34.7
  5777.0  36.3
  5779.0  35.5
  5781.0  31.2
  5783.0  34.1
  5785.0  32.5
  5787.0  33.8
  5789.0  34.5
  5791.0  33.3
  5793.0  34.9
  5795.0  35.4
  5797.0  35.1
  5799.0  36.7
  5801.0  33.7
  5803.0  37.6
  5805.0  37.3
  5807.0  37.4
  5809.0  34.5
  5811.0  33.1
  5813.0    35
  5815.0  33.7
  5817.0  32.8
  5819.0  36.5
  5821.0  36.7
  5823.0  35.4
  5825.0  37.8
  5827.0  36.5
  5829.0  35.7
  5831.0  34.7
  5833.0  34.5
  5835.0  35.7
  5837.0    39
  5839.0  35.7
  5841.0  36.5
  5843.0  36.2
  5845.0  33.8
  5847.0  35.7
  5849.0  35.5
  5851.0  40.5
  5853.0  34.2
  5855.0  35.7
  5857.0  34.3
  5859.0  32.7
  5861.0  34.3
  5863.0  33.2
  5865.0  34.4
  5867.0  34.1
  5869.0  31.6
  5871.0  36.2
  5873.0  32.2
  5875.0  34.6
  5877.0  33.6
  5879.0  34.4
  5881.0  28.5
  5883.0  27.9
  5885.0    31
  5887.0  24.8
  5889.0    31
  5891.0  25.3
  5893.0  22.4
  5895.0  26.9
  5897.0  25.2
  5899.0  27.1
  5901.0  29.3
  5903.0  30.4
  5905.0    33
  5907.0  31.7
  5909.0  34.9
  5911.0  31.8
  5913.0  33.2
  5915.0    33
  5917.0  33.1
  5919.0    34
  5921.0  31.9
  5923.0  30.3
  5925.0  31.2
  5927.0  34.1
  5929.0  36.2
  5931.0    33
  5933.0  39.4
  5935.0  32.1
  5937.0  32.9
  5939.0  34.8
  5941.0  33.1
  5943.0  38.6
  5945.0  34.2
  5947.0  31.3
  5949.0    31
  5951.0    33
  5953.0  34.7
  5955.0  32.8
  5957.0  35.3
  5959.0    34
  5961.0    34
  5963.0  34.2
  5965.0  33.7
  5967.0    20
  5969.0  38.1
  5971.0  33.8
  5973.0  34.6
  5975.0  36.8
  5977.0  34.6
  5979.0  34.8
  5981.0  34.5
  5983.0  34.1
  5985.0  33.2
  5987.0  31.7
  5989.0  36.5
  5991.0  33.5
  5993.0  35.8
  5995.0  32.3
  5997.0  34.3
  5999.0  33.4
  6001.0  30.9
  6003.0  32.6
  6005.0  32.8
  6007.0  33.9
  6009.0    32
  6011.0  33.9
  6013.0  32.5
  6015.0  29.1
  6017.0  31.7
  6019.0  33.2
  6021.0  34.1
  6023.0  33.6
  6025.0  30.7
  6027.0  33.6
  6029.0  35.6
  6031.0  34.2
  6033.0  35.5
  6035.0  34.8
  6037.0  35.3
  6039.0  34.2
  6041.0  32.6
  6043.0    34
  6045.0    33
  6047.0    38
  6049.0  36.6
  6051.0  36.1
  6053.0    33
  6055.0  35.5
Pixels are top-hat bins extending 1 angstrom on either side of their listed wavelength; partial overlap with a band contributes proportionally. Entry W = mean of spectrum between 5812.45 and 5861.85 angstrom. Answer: 35.6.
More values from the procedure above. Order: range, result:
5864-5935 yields 31.5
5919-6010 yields 33.6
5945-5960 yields 33.2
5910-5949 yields 33.5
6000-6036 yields 33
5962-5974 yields 32.4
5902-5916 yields 32.6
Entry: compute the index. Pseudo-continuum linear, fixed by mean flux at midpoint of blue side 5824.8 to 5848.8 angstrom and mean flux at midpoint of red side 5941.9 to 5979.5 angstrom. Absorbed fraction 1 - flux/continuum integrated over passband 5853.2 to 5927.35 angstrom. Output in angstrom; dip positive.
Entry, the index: 7.4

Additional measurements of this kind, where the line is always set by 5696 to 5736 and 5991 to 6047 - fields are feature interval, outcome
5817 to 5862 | -2.7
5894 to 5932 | 2.3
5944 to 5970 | 0.6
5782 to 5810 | -1.0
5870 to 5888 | 1.2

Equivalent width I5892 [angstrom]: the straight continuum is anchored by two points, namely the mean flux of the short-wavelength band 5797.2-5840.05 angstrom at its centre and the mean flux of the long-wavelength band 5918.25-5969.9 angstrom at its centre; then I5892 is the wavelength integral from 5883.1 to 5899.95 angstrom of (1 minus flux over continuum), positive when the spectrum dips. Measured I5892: 3.7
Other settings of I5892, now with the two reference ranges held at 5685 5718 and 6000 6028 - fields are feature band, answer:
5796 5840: -3.35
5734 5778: -2.18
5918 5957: -1.09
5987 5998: -0.57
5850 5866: -0.92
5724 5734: -0.30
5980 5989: -0.32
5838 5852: -1.36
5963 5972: 0.25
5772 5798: -1.02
